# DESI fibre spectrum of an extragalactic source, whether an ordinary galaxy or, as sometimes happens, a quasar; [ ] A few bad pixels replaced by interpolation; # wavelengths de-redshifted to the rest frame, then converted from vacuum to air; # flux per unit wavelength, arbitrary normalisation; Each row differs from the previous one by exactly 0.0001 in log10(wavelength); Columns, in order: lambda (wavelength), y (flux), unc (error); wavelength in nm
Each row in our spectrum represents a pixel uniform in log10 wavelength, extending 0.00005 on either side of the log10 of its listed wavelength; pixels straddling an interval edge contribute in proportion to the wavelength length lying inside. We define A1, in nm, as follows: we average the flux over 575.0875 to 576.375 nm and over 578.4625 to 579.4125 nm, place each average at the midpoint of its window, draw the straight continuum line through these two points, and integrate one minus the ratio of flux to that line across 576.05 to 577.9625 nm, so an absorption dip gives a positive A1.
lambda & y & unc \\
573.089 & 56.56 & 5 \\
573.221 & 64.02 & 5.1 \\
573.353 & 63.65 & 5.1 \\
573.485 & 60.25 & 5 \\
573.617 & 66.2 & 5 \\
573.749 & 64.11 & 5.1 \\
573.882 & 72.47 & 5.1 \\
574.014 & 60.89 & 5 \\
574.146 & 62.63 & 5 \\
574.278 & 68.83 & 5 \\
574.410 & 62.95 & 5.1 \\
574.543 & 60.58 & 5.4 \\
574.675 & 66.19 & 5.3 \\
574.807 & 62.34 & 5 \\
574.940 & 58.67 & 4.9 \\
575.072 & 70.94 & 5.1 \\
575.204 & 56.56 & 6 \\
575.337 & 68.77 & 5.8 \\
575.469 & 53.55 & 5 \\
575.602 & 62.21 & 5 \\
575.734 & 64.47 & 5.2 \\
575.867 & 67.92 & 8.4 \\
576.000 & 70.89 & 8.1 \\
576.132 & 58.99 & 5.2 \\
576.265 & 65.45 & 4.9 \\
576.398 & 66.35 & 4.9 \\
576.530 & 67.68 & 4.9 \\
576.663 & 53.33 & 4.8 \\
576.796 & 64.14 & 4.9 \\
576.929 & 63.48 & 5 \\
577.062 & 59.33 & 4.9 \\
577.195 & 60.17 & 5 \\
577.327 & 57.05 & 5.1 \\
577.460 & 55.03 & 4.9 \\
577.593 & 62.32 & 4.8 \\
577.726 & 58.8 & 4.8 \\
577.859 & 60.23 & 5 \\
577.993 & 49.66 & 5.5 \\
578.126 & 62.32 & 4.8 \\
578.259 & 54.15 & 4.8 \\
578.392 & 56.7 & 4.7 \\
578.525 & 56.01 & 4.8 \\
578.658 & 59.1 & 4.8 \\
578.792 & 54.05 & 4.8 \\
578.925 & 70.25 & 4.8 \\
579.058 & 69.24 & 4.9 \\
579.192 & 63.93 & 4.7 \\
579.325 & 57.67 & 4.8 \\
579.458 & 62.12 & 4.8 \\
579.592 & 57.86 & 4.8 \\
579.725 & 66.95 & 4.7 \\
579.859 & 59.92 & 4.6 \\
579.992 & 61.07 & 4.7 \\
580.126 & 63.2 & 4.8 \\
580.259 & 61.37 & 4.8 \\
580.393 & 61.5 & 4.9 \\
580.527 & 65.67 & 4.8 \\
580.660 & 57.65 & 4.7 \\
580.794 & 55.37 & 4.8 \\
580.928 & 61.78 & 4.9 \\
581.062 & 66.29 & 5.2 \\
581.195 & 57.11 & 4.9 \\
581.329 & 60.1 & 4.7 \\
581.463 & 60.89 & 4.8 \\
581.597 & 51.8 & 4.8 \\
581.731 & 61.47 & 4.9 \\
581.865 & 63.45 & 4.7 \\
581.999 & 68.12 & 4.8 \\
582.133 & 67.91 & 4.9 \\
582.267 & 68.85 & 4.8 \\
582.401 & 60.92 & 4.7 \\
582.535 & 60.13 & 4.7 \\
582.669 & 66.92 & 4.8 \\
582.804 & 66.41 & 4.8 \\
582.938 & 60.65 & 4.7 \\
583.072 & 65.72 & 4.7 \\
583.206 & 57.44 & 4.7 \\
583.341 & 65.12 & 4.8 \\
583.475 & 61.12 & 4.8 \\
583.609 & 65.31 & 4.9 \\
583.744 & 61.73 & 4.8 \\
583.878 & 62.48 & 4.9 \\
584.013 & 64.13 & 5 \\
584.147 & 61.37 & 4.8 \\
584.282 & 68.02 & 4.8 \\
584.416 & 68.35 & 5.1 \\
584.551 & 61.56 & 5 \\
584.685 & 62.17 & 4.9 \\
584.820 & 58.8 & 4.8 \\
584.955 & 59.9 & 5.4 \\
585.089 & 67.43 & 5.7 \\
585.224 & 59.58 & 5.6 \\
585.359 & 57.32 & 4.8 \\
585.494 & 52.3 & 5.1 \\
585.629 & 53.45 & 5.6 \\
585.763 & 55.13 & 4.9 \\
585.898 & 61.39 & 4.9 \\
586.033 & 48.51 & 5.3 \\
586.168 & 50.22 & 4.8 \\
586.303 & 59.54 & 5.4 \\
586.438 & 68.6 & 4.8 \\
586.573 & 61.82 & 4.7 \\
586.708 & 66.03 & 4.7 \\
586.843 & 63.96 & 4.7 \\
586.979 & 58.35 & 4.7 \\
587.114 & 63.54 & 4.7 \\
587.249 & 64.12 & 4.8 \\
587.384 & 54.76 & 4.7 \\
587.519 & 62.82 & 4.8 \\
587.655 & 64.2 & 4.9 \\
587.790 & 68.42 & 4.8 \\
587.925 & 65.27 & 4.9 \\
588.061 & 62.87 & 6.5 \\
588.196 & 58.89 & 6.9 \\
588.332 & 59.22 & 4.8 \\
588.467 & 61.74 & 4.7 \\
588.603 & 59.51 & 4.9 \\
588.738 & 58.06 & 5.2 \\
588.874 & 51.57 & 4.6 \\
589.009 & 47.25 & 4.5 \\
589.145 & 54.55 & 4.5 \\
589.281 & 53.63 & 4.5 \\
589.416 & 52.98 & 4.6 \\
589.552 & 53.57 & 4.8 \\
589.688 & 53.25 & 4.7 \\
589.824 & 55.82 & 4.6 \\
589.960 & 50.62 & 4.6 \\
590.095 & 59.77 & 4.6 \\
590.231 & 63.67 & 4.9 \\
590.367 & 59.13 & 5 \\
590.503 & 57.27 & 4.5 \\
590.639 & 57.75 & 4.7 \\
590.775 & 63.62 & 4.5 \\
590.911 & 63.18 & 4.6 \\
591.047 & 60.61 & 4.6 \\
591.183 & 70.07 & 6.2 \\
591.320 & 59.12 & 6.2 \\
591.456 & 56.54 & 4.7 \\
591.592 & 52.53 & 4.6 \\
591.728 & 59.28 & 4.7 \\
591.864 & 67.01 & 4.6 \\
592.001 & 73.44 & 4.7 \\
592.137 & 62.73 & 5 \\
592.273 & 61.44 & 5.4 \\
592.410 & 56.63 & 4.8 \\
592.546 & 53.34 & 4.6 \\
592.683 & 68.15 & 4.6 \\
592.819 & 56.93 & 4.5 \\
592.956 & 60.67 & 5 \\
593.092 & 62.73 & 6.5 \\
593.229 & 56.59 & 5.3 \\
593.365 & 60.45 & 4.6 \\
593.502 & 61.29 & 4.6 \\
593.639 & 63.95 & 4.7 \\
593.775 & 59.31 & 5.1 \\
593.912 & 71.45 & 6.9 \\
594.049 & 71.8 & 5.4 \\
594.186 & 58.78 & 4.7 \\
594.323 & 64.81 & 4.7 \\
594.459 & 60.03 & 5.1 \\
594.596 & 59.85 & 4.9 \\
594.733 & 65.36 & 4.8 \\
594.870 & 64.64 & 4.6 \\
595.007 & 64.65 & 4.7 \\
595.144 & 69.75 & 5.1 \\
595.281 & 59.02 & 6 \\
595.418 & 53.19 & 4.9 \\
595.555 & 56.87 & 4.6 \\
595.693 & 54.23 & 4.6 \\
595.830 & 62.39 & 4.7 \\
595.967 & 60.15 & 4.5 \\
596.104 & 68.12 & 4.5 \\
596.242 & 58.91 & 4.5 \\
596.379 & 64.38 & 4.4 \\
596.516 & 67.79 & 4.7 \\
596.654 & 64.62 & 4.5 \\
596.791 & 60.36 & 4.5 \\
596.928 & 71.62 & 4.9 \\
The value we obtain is 0.06 nm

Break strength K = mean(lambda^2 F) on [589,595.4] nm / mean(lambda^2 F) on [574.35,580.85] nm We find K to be 1.0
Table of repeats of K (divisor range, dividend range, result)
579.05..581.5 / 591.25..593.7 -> 1.03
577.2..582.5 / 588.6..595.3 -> 1.03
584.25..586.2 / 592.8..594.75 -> 1.09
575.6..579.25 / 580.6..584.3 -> 1.04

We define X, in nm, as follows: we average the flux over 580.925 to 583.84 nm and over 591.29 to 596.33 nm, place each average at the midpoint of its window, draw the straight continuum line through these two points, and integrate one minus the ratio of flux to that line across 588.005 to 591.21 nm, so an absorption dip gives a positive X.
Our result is 0.22 nm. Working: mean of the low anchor 62.7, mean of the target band 57.7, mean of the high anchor 61.6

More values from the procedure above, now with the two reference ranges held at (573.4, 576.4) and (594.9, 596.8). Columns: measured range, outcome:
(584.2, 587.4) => 0.13 nm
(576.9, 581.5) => 0.24 nm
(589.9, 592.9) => 0.08 nm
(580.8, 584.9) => 0.03 nm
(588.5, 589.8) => 0.17 nm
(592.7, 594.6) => -0.01 nm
